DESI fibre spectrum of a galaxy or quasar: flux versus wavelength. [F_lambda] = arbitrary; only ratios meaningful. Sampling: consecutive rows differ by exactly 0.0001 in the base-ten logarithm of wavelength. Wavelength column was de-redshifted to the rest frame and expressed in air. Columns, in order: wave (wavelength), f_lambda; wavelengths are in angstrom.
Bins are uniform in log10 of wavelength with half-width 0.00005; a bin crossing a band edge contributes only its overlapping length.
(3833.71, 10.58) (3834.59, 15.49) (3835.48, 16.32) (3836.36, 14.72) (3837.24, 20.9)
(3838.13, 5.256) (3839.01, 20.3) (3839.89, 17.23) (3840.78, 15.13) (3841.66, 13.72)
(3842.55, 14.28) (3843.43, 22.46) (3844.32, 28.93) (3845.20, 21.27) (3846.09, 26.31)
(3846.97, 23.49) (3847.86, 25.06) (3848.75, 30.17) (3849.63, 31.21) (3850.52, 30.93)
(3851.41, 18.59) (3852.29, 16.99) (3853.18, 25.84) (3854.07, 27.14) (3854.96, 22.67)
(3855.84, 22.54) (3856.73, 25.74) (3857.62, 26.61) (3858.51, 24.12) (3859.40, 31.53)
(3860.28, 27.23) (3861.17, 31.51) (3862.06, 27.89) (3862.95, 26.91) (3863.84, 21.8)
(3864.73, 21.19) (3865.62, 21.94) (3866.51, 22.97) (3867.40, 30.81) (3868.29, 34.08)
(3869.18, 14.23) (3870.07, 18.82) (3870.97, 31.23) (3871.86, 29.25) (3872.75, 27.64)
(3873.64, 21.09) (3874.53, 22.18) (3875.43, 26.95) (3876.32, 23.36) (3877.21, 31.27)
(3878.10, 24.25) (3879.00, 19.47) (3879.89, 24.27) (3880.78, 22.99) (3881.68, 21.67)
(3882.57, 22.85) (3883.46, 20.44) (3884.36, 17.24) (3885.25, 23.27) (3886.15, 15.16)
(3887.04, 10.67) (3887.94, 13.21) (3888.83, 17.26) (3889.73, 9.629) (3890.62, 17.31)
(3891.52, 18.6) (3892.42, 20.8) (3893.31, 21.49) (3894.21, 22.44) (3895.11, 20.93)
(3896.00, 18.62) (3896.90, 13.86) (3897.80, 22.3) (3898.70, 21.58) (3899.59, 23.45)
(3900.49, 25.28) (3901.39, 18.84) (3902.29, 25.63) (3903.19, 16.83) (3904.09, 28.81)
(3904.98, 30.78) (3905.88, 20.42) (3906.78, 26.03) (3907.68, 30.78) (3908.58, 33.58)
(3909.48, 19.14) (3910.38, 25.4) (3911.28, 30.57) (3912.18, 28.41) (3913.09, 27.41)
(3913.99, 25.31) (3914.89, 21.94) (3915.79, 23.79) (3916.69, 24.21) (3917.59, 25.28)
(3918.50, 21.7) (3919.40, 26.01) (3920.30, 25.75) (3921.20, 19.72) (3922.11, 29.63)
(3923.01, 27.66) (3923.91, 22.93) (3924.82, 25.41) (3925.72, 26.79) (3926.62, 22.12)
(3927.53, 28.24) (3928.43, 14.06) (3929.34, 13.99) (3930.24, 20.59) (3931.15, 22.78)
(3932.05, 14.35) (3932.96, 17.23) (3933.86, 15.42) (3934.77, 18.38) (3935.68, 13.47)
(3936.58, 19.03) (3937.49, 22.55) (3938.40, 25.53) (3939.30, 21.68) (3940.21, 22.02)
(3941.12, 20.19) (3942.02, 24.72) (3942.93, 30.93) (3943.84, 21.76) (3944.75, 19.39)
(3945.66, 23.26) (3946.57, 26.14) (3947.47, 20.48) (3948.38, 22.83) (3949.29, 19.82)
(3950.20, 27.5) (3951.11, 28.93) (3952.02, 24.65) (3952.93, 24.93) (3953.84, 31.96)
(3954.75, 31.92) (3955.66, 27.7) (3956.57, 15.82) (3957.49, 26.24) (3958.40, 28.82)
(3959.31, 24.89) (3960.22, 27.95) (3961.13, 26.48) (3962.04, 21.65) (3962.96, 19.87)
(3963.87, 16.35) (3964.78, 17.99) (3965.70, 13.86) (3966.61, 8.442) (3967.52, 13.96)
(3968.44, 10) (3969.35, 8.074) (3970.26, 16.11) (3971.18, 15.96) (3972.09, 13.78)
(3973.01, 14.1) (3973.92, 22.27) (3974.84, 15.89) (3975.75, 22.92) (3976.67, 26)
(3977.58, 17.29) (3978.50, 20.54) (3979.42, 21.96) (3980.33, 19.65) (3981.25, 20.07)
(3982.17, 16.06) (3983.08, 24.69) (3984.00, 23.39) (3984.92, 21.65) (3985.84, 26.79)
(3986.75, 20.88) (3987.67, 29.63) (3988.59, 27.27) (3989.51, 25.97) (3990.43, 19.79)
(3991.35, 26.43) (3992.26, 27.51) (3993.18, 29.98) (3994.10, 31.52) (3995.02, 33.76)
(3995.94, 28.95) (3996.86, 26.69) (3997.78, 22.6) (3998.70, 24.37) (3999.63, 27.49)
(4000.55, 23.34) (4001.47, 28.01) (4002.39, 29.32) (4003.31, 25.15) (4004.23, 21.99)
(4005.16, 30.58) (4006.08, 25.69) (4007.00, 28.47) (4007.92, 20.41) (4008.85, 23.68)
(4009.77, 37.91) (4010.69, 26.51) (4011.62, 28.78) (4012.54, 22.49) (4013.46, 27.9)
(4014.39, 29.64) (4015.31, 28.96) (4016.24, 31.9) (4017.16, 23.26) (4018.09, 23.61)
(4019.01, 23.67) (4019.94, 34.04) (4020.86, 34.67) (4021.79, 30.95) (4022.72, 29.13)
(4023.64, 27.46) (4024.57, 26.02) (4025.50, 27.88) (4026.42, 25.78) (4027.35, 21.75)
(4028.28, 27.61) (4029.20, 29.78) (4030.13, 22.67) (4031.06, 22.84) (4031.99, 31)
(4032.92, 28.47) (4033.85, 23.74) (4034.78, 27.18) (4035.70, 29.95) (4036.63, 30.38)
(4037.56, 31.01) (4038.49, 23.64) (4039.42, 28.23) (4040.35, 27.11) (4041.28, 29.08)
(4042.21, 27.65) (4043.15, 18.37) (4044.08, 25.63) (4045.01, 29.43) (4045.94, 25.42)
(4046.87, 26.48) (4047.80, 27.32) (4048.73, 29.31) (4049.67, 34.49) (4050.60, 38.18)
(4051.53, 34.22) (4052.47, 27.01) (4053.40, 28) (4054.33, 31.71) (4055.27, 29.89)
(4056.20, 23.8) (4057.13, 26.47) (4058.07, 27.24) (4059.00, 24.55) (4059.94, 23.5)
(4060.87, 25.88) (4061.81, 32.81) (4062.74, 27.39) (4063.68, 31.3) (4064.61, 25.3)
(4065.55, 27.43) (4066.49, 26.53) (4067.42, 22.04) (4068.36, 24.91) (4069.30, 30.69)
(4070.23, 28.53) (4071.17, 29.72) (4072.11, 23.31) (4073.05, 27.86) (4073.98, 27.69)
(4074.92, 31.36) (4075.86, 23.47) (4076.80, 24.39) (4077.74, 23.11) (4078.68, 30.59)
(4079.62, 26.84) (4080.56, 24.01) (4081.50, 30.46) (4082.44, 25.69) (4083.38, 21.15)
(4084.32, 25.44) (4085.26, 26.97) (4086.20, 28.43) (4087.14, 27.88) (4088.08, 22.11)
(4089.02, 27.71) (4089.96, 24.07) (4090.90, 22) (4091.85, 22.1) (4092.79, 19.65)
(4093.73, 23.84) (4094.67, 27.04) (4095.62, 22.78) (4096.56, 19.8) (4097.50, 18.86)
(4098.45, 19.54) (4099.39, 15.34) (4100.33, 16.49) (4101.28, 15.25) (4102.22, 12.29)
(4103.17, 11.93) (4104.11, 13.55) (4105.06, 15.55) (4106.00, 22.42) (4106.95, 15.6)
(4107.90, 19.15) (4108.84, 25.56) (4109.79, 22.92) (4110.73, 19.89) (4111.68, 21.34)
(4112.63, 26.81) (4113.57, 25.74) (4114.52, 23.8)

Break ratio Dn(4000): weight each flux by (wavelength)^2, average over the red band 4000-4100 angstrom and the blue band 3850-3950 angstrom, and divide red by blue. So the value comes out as 1.25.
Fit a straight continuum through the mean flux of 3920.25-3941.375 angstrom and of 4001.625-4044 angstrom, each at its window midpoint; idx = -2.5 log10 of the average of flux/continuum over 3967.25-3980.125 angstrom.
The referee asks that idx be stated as 0.37 mag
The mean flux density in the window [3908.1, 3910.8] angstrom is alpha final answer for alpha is 26.1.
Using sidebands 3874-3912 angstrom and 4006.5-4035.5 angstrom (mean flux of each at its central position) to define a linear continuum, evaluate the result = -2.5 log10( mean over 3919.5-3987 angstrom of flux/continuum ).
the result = 0.15 mag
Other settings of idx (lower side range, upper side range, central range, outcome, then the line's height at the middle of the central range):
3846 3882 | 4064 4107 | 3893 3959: 0.059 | 24.7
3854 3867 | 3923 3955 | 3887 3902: 0.266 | 24.2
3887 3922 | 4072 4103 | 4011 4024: -0.219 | 23.1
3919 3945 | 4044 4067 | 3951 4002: 0.078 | 24.2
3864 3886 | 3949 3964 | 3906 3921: -0.055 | 24.5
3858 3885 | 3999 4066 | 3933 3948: 0.207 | 25.9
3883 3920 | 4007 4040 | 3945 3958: -0.033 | 24.3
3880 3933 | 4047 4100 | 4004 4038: -0.107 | 25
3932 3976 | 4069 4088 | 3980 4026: -0.148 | 23.2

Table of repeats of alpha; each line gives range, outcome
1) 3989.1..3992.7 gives 24.9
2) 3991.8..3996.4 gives 30.4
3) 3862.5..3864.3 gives 24.3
